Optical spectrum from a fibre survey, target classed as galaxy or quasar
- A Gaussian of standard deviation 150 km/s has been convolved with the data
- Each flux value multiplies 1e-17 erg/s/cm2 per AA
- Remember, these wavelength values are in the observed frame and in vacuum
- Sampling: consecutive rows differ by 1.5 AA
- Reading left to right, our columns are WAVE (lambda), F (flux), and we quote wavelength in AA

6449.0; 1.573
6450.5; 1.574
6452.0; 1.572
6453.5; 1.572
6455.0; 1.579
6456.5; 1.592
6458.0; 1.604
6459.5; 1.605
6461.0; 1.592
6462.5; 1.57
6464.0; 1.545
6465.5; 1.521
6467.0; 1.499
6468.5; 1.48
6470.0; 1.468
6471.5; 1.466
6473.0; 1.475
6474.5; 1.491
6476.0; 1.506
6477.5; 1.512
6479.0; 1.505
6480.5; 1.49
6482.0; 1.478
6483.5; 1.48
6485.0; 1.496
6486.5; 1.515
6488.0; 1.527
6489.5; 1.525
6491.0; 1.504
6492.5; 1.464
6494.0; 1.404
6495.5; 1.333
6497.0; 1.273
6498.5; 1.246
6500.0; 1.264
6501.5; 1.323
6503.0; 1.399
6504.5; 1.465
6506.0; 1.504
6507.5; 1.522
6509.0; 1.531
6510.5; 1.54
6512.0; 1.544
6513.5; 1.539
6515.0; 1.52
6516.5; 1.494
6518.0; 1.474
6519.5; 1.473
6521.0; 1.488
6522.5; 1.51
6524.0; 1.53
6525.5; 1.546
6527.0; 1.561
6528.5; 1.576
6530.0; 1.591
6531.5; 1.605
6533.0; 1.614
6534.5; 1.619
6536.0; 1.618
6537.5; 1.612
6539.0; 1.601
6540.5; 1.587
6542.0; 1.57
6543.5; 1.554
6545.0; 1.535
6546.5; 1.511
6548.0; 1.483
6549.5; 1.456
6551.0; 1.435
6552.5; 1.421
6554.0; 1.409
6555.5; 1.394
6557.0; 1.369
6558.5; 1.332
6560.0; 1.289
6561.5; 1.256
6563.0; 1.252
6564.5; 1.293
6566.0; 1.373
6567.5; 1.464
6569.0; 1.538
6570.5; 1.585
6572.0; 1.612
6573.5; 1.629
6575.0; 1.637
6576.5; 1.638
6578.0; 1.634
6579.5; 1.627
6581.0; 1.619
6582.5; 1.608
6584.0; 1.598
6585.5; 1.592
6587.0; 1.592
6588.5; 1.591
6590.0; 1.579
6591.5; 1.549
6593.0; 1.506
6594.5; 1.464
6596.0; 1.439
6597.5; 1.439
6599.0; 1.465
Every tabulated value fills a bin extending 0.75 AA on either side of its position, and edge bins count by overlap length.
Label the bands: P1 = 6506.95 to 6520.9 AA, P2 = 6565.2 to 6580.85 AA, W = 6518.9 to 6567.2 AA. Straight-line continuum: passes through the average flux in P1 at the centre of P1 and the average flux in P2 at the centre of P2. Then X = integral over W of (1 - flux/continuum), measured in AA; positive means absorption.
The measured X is 1.9 AA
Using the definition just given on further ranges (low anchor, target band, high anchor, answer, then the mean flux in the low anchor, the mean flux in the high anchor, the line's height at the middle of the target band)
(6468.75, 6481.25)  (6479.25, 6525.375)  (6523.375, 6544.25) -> 2.1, 1.49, 1.58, 1.53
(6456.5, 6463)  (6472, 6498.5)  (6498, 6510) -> 0.5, 1.59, 1.41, 1.49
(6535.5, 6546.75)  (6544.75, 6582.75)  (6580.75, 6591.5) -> 2.6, 1.58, 1.59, 1.58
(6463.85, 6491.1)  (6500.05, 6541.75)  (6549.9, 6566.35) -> -3.3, 1.5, 1.35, 1.42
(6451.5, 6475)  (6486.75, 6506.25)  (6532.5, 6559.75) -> 1.6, 1.54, 1.5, 1.52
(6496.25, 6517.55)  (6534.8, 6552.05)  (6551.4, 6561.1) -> -1.9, 1.44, 1.37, 1.39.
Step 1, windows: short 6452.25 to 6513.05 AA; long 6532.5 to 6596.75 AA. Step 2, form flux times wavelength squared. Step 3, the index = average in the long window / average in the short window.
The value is 1.0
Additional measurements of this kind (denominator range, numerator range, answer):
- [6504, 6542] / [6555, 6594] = 0.99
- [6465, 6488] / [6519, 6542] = 1.07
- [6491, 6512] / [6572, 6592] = 1.17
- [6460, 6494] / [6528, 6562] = 1.02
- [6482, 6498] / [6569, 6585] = 1.14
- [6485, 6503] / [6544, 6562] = 1.03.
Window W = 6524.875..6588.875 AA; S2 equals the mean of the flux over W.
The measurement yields 1.52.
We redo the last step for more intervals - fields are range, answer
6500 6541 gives 1.53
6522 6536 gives 1.58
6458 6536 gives 1.5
